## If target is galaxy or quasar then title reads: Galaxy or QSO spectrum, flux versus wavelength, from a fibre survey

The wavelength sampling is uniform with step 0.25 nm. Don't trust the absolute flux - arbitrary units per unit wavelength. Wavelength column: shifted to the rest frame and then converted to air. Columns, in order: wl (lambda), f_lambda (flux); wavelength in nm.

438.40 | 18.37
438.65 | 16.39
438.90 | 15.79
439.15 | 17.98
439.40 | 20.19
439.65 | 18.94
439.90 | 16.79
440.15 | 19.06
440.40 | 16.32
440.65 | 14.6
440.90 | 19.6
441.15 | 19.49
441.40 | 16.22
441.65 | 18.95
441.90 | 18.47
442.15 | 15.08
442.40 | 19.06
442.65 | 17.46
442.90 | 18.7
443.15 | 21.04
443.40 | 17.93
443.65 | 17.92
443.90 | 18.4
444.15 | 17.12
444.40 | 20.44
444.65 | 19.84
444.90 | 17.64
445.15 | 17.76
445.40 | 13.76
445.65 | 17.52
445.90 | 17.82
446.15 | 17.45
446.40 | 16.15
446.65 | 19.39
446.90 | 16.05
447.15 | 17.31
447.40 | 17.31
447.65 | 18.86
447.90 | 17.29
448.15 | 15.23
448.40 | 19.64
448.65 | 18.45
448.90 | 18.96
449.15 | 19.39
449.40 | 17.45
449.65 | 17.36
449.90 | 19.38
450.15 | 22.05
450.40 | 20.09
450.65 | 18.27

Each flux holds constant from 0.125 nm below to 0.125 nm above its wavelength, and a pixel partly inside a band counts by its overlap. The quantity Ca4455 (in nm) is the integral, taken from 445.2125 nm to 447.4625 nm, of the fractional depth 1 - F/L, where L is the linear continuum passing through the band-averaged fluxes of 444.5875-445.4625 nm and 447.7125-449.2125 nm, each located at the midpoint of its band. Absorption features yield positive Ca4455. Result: 0.082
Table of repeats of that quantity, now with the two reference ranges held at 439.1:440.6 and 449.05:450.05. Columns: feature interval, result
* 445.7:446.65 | 0.044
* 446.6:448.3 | 0.100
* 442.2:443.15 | -0.017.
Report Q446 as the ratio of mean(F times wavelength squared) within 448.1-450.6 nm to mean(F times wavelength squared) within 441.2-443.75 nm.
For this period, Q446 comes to 1.1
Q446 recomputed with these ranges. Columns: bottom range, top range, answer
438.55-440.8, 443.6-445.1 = 1.09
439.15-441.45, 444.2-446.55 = 1.00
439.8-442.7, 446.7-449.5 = 1.05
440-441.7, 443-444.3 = 1.06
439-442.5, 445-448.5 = 0.99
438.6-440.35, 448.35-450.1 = 1.10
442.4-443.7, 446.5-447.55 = 0.95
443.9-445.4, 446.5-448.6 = 0.99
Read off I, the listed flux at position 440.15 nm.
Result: 19.06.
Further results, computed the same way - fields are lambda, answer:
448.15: 15.23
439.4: 20.19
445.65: 17.52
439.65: 18.94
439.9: 16.79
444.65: 19.84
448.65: 18.45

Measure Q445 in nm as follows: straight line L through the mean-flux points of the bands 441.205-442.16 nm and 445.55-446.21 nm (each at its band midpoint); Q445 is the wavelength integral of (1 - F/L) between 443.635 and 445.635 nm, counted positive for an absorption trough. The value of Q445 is -0.026 nm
